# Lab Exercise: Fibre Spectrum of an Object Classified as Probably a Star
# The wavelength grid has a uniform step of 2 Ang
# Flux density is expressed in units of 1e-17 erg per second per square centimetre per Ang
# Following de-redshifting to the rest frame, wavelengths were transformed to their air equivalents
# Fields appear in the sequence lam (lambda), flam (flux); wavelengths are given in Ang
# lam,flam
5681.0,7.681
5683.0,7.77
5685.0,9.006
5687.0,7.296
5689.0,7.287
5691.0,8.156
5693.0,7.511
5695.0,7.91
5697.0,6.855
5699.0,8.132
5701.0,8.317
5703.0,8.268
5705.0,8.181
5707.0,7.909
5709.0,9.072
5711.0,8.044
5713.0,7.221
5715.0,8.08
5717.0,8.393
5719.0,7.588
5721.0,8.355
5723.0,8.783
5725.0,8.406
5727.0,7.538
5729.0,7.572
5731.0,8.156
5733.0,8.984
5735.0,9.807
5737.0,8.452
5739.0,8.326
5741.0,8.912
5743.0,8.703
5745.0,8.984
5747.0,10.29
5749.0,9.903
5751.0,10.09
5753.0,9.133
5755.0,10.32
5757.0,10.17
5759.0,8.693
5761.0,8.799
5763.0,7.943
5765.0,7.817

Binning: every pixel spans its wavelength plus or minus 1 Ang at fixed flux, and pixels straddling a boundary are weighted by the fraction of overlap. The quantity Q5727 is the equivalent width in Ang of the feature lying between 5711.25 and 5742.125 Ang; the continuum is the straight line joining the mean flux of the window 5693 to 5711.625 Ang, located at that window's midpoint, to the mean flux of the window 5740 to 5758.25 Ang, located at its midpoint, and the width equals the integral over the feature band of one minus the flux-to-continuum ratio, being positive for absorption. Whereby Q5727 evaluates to 1.9 Ang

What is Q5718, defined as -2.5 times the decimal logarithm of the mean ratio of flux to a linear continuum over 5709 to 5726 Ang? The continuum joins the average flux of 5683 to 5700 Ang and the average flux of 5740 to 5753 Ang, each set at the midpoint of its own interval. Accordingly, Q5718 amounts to 0.05 mag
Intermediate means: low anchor 7.77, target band 8.17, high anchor 9.45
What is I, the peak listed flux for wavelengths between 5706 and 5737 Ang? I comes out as 9.807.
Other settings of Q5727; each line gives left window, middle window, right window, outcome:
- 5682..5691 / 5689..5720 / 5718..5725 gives 0.5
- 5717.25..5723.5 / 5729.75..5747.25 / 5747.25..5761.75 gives 0.2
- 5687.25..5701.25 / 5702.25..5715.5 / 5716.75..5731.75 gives -0.4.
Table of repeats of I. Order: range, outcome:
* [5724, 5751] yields 10.29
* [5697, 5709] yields 9.072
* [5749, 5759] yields 10.32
